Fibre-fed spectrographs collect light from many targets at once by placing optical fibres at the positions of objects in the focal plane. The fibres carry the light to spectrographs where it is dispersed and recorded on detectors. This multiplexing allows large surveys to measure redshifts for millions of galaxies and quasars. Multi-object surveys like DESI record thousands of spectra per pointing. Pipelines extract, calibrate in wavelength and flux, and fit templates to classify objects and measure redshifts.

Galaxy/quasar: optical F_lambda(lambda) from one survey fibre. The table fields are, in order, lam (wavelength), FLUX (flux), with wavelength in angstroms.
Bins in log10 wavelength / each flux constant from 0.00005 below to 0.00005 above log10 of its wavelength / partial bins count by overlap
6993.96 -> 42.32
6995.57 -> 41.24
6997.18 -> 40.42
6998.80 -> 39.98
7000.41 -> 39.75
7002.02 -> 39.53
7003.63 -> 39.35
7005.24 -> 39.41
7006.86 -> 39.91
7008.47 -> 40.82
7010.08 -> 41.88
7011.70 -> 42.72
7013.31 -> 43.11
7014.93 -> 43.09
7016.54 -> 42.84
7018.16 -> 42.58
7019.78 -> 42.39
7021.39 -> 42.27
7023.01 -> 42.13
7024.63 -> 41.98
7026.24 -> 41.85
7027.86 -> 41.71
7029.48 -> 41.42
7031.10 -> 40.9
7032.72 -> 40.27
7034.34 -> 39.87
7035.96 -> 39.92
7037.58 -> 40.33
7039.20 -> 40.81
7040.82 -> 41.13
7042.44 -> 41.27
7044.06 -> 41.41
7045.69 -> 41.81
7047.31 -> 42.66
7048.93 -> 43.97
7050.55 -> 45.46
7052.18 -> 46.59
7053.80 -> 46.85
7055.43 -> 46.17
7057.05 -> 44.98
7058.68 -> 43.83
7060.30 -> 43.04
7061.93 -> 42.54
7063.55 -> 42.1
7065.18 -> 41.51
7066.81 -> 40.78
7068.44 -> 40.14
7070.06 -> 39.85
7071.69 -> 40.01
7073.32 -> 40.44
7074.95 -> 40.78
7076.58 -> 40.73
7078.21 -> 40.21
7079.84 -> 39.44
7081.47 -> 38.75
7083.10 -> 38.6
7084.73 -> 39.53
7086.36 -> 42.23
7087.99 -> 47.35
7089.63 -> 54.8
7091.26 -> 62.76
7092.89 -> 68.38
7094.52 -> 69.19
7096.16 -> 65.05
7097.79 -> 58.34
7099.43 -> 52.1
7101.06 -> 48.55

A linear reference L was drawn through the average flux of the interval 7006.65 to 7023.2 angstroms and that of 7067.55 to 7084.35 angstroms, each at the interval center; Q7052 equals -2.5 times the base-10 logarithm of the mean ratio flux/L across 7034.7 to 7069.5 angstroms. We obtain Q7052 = -0.05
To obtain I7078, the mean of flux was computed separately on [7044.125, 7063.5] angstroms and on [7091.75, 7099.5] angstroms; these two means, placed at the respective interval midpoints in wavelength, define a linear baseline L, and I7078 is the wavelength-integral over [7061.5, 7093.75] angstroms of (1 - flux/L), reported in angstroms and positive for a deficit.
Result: 6.55 angstroms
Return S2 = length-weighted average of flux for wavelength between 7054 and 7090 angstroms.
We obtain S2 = 42.1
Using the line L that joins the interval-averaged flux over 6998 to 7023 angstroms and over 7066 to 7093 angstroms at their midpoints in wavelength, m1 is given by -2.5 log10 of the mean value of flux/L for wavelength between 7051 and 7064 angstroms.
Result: -0.04 mag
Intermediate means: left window 41.3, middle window 44.6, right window 43.8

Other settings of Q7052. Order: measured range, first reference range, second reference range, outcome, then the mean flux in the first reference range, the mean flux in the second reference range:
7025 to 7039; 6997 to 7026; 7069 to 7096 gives 0.05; 41.4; 46.8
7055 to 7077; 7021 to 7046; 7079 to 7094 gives 0.09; 41.2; 48.4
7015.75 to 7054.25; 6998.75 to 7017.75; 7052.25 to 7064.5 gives 0.02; 41.1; 44.3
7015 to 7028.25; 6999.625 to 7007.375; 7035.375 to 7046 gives -0.05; 39.6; 40.9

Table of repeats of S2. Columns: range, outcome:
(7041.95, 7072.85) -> 42.9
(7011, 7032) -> 42.2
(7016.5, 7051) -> 41.7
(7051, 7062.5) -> 44.9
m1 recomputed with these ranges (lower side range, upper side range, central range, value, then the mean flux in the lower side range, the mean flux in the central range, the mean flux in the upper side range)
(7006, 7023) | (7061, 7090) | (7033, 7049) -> 0.02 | 42.1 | 41.2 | 41.5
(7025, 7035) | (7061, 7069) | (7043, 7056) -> -0.08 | 41.1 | 44.3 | 41.4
